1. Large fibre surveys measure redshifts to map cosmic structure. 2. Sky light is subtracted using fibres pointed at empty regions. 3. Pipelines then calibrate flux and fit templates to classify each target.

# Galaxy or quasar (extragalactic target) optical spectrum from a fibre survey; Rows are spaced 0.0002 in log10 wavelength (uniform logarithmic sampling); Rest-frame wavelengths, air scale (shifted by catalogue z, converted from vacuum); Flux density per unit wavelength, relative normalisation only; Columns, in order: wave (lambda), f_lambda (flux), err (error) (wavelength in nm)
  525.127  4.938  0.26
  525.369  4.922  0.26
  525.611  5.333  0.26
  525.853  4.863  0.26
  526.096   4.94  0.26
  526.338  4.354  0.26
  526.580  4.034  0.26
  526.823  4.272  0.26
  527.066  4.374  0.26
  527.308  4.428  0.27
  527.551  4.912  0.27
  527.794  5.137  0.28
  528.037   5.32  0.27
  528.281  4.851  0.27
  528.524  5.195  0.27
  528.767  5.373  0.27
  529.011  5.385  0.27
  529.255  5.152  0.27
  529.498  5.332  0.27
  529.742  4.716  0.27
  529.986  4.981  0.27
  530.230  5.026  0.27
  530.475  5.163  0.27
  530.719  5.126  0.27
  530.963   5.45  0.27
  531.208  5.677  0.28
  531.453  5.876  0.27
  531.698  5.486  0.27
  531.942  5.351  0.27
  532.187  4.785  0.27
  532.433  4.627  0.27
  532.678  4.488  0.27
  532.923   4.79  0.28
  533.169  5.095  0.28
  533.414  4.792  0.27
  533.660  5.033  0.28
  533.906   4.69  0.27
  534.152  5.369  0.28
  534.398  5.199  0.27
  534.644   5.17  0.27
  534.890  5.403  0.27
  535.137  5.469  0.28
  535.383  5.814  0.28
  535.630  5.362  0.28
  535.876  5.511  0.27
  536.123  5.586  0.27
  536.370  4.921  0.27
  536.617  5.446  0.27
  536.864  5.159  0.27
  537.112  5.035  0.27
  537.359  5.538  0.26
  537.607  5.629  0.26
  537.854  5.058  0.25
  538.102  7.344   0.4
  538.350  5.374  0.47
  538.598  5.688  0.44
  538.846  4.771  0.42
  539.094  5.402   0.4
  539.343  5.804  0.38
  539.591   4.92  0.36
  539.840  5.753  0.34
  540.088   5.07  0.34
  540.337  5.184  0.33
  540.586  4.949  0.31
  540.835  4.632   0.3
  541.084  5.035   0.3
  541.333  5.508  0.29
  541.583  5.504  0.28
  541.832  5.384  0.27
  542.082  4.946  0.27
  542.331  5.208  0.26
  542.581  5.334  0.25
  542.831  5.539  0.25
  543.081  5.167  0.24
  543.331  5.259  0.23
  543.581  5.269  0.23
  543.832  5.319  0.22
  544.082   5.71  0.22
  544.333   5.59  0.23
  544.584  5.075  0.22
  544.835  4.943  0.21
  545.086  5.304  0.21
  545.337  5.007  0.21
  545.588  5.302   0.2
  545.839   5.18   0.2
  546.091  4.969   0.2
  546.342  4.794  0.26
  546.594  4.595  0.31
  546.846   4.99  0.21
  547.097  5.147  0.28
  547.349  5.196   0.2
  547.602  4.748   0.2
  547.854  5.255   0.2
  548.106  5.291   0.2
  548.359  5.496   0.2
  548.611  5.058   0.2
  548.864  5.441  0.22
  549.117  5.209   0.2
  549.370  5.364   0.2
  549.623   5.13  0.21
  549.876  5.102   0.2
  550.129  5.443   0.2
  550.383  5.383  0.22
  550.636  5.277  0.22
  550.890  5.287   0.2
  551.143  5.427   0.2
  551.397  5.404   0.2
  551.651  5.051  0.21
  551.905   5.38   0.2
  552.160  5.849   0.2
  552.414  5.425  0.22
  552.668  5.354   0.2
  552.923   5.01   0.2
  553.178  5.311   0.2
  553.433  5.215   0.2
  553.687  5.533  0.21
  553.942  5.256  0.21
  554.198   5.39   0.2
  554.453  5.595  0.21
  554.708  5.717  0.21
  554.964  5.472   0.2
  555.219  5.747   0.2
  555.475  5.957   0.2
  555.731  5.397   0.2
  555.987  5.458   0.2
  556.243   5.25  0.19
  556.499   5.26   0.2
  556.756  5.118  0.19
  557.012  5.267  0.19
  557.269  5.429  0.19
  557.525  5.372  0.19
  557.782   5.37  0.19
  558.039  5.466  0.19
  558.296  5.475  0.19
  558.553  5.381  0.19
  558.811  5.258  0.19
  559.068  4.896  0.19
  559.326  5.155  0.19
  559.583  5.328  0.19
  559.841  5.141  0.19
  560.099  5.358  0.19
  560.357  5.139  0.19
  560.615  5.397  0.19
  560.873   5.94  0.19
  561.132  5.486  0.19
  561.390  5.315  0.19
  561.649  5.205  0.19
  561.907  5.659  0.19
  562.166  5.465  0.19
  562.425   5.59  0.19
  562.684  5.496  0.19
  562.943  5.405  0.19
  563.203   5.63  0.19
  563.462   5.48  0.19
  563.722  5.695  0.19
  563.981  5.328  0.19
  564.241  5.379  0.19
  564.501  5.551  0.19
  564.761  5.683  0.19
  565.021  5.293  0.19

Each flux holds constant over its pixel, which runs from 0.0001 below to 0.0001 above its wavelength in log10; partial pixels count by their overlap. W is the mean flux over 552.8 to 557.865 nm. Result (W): 5.41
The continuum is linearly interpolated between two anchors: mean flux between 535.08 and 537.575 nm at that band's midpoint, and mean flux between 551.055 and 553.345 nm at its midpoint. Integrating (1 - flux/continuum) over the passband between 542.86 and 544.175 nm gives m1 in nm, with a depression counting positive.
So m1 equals 0.01 nm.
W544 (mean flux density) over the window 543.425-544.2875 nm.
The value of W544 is 5.44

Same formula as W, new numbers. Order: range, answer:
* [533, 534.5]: 5.02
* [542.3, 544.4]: 5.38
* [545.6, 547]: 4.94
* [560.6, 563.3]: 5.51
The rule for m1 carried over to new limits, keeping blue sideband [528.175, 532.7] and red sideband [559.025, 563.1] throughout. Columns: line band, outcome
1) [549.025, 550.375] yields 0.011 nm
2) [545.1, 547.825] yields 0.139 nm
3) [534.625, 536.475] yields -0.075 nm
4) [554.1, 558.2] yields -0.079 nm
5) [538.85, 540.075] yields -0.030 nm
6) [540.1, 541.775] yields 0.034 nm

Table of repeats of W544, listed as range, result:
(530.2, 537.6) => 5.22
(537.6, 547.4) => 5.27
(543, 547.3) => 5.15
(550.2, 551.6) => 5.34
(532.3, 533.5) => 4.76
